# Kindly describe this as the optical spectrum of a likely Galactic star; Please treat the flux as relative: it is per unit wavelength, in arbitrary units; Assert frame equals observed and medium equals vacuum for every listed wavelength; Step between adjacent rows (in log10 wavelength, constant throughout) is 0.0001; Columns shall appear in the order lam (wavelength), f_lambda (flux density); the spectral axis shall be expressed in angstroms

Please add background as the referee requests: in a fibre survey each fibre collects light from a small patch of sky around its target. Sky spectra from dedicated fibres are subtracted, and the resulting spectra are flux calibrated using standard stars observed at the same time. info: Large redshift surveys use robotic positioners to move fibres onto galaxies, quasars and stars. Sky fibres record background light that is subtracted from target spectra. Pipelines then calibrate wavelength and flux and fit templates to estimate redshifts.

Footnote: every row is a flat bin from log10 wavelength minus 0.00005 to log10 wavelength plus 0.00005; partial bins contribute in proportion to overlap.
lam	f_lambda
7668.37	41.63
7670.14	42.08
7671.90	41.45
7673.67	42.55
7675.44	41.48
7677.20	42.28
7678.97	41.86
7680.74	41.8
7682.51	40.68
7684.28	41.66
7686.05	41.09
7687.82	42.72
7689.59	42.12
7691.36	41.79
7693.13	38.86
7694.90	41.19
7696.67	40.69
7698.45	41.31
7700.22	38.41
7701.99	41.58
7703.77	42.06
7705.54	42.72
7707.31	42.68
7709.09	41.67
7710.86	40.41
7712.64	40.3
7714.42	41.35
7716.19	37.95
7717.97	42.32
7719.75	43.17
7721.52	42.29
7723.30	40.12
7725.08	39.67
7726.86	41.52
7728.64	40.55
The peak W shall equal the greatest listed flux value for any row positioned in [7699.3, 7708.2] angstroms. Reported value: 42.72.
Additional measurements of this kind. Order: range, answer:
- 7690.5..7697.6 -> 41.79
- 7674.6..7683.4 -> 42.28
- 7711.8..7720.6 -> 43.17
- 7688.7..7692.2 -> 42.12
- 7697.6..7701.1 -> 41.31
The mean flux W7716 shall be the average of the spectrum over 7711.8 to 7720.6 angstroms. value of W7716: 41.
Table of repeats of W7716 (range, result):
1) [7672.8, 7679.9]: 42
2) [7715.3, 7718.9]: 40.2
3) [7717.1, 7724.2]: 42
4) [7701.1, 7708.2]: 42.3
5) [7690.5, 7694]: 40.3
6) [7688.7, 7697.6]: 40.9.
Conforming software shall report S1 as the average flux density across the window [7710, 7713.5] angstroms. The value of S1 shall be 40.3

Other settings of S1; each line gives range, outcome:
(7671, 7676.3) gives 41.8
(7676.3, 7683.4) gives 41.7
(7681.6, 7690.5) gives 41.6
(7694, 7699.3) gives 41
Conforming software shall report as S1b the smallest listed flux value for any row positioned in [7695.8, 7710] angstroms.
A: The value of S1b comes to 38.41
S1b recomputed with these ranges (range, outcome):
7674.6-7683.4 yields 40.68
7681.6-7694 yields 38.86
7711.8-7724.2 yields 37.95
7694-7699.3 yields 40.69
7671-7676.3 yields 41.45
